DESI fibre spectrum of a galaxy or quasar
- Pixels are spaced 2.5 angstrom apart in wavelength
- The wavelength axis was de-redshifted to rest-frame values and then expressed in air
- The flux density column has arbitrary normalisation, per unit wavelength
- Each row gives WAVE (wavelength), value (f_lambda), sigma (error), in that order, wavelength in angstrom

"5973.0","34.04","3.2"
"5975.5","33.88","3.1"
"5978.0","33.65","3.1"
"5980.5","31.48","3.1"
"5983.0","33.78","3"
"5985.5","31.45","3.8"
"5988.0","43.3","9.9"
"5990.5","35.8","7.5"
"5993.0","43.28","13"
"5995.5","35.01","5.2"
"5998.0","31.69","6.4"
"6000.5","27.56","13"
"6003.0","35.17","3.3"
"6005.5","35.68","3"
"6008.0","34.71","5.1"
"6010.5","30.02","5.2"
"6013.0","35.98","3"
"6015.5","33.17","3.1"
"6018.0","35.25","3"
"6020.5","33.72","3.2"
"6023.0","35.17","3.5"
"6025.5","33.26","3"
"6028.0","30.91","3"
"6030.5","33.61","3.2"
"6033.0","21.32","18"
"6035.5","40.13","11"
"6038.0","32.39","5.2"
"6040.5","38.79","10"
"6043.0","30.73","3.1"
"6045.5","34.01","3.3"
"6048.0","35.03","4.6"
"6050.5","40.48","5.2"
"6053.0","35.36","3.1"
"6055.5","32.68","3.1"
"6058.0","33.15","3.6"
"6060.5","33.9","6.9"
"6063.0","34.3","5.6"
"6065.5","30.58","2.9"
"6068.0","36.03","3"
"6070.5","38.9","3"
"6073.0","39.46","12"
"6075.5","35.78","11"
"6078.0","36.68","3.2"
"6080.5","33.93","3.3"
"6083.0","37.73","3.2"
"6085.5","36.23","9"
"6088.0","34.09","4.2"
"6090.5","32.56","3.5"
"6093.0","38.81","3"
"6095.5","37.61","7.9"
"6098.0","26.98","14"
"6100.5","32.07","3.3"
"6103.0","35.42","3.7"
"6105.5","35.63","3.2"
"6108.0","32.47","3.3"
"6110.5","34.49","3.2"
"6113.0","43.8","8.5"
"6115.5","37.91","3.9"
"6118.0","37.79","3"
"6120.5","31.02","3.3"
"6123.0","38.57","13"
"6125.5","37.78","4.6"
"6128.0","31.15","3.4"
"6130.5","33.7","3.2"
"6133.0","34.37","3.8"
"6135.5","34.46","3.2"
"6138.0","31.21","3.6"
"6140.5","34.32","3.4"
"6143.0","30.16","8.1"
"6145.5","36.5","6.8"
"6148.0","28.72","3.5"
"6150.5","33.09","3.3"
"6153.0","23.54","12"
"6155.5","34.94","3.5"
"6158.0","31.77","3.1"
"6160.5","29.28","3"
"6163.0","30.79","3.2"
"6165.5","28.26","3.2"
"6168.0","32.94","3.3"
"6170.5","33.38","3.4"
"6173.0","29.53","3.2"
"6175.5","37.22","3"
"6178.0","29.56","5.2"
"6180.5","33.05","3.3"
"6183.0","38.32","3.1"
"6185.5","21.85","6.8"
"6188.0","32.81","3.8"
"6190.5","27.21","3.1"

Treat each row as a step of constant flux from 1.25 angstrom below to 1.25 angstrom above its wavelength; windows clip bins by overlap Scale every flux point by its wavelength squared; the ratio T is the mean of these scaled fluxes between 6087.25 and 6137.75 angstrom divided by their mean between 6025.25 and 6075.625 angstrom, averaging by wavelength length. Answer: 1.0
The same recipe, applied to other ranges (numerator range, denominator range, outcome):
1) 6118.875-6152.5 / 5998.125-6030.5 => 1.04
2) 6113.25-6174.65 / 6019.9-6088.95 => 0.98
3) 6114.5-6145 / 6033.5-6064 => 1.02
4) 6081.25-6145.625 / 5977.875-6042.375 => 1.06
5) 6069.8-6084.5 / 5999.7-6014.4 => 1.14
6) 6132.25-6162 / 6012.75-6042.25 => 0.99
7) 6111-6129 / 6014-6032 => 1.14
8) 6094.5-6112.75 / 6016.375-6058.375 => 1.03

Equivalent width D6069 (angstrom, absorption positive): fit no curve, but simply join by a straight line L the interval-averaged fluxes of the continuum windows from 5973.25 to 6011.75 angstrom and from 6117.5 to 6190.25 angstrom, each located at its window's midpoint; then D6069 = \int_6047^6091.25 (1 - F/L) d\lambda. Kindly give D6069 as -2.66 angstrom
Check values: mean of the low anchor 34.4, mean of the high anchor 32.3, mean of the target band 35.4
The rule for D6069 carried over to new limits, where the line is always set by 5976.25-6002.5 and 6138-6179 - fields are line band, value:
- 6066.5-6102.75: -2.81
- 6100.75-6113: -1.05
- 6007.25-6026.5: 0.16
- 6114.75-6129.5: -1.56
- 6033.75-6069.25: -1.17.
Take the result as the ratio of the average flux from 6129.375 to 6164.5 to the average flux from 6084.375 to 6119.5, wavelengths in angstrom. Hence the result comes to 0.90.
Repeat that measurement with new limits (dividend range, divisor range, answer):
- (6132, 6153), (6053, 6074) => 0.93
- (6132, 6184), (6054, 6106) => 0.92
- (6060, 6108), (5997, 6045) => 1.06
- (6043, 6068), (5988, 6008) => 0.97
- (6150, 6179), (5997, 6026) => 0.93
